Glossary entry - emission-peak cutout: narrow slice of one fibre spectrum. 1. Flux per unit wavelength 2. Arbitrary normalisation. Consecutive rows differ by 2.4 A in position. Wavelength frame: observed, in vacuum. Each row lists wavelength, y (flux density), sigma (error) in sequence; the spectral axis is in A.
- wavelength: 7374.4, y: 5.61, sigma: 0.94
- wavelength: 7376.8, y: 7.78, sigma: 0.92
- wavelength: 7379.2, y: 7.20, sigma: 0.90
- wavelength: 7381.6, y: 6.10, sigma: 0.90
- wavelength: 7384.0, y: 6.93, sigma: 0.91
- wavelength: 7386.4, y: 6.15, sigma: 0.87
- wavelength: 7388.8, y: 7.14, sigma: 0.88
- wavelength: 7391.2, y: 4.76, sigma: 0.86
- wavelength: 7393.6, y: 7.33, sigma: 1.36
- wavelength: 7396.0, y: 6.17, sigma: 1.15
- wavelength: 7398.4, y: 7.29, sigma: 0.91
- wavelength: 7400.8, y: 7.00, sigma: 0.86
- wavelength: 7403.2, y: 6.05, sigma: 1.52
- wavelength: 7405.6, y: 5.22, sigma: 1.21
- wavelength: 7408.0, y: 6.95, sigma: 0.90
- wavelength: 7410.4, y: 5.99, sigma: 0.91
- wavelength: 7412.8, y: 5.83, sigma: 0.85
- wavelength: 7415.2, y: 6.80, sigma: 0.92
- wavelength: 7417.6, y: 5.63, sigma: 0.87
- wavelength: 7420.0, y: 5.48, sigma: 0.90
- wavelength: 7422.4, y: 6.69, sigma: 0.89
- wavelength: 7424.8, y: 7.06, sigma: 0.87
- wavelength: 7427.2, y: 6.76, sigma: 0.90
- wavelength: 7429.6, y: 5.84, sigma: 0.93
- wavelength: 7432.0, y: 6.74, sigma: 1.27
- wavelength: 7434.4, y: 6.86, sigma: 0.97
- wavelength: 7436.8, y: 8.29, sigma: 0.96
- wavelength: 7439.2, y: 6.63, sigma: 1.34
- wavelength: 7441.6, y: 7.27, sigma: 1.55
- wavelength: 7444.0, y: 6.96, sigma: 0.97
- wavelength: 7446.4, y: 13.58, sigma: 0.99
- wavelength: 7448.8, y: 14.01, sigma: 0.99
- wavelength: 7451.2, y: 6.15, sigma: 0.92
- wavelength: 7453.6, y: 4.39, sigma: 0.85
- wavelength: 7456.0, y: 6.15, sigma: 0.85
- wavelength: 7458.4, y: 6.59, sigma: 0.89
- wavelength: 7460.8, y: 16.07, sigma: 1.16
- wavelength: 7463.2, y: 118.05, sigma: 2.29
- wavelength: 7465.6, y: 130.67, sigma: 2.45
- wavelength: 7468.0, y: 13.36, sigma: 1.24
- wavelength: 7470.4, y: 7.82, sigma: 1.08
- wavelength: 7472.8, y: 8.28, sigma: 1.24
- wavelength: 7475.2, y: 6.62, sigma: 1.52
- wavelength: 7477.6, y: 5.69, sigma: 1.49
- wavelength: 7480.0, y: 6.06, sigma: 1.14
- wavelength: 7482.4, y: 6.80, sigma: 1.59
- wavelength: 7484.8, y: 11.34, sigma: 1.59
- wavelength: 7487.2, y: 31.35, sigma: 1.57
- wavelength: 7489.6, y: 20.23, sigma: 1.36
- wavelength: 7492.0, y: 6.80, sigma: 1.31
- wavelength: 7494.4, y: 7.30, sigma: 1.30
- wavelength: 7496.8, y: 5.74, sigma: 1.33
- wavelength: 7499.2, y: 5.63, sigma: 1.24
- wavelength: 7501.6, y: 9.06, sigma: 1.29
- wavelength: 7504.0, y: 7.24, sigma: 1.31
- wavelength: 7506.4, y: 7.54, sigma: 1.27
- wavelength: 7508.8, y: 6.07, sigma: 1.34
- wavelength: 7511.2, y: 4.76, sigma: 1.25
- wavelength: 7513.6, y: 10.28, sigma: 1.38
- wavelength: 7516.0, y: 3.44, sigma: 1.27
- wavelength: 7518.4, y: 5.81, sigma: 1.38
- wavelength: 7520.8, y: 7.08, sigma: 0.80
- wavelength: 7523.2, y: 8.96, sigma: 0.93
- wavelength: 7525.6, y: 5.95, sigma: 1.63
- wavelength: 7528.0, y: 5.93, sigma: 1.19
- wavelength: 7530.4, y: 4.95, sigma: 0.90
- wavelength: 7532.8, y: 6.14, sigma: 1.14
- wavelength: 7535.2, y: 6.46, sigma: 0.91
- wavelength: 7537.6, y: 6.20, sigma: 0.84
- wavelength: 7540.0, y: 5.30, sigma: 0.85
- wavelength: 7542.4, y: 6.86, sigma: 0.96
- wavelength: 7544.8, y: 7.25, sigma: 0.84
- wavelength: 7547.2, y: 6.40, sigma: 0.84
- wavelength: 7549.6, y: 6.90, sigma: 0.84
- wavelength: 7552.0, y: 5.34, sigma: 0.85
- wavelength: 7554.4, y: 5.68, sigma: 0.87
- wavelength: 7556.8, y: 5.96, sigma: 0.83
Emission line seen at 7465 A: H-alpha 6563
